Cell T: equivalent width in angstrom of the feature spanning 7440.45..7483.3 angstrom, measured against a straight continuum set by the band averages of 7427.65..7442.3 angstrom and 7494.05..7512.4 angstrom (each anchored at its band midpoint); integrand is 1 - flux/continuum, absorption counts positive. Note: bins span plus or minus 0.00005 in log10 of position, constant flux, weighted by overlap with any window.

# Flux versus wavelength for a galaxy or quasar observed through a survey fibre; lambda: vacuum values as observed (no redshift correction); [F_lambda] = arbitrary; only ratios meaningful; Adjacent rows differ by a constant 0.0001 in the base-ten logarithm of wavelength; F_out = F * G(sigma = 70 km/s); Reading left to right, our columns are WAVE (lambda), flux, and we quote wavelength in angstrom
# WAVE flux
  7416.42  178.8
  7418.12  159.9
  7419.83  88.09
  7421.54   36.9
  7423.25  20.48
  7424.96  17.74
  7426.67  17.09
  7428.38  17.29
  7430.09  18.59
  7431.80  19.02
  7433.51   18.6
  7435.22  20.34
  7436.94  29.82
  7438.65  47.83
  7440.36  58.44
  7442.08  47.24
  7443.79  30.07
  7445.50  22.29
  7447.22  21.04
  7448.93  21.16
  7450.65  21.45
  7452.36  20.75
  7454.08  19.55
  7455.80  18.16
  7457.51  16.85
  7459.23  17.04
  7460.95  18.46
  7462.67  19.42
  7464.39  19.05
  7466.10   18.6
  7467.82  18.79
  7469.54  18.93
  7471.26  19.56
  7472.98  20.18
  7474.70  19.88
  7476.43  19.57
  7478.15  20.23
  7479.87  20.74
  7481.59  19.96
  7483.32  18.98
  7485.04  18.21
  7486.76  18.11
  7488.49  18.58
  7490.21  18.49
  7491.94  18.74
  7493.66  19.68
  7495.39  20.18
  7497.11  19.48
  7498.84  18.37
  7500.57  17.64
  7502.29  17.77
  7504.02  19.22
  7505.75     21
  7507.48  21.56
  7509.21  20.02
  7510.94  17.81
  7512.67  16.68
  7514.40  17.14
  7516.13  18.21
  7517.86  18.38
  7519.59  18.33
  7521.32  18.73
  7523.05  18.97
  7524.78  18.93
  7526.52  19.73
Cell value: 6.9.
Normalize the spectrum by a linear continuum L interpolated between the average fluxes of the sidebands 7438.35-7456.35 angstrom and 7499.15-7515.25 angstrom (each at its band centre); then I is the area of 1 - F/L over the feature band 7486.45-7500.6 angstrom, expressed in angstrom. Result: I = 1.5 angstrom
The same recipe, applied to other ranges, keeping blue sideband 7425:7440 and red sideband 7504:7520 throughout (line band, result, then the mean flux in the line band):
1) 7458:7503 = 4.27 angstrom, 19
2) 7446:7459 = 1.83 angstrom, 19.8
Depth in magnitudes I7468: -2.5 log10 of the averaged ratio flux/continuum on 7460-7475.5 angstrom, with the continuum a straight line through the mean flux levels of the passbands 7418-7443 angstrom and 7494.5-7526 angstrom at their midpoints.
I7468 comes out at 0.439 mag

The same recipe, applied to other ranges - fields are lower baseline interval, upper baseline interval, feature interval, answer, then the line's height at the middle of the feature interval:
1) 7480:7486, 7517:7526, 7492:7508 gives -0.020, 19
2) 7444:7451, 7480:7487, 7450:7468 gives 0.128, 21.3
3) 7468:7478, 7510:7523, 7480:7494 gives 0.010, 19.1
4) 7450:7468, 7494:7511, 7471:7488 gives -0.022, 19.1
